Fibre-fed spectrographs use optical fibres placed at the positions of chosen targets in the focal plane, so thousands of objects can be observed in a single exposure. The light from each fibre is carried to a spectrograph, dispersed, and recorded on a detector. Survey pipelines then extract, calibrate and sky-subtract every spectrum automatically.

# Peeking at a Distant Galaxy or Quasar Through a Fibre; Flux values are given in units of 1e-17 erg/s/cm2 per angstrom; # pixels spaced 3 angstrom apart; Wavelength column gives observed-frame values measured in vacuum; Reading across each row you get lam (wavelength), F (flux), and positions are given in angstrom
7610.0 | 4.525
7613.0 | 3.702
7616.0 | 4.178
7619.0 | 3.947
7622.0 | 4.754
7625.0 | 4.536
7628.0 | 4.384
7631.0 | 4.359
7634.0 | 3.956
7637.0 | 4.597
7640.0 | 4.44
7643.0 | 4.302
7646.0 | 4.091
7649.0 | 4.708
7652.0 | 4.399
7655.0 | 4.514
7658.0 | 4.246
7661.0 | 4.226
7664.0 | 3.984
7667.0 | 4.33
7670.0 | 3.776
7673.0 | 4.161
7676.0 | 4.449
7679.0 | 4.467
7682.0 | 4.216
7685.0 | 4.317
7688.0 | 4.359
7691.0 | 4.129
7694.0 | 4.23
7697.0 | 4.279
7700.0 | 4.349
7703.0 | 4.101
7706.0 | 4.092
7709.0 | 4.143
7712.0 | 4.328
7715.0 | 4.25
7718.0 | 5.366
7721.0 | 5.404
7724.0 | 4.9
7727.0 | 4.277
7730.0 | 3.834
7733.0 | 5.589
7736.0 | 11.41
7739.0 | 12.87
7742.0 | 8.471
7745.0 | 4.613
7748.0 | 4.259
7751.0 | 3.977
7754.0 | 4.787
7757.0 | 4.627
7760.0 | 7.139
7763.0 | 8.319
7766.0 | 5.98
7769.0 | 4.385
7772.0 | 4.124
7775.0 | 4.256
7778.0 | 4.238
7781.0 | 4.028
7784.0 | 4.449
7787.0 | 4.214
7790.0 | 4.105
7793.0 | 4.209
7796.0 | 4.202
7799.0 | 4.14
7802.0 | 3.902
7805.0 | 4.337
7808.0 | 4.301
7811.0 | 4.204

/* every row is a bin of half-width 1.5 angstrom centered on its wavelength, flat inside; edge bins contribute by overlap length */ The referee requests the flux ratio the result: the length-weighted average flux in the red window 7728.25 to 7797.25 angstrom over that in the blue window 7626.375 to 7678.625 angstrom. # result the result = 1.30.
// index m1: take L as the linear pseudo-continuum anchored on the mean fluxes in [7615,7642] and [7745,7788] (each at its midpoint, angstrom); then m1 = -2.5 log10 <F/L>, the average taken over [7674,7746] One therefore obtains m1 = -0.12 mag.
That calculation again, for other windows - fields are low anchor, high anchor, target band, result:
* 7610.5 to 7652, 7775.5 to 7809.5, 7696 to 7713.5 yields 0.01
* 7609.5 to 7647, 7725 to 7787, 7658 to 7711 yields 0.17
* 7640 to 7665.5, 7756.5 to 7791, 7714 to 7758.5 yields -0.23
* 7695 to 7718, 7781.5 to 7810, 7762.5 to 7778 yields -0.21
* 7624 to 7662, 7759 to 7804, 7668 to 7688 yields 0.05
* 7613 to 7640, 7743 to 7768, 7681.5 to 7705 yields 0.16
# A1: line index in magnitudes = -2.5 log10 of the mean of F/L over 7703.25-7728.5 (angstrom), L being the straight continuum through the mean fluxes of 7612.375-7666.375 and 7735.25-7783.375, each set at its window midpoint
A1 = 0.18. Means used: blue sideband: 4.31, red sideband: 5.98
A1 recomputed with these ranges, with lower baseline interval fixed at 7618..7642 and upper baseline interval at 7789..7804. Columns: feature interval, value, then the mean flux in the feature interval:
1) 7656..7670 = 0.04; 4.16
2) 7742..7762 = -0.25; 5.25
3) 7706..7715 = 0.01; 4.21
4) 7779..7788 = -0.02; 4.23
